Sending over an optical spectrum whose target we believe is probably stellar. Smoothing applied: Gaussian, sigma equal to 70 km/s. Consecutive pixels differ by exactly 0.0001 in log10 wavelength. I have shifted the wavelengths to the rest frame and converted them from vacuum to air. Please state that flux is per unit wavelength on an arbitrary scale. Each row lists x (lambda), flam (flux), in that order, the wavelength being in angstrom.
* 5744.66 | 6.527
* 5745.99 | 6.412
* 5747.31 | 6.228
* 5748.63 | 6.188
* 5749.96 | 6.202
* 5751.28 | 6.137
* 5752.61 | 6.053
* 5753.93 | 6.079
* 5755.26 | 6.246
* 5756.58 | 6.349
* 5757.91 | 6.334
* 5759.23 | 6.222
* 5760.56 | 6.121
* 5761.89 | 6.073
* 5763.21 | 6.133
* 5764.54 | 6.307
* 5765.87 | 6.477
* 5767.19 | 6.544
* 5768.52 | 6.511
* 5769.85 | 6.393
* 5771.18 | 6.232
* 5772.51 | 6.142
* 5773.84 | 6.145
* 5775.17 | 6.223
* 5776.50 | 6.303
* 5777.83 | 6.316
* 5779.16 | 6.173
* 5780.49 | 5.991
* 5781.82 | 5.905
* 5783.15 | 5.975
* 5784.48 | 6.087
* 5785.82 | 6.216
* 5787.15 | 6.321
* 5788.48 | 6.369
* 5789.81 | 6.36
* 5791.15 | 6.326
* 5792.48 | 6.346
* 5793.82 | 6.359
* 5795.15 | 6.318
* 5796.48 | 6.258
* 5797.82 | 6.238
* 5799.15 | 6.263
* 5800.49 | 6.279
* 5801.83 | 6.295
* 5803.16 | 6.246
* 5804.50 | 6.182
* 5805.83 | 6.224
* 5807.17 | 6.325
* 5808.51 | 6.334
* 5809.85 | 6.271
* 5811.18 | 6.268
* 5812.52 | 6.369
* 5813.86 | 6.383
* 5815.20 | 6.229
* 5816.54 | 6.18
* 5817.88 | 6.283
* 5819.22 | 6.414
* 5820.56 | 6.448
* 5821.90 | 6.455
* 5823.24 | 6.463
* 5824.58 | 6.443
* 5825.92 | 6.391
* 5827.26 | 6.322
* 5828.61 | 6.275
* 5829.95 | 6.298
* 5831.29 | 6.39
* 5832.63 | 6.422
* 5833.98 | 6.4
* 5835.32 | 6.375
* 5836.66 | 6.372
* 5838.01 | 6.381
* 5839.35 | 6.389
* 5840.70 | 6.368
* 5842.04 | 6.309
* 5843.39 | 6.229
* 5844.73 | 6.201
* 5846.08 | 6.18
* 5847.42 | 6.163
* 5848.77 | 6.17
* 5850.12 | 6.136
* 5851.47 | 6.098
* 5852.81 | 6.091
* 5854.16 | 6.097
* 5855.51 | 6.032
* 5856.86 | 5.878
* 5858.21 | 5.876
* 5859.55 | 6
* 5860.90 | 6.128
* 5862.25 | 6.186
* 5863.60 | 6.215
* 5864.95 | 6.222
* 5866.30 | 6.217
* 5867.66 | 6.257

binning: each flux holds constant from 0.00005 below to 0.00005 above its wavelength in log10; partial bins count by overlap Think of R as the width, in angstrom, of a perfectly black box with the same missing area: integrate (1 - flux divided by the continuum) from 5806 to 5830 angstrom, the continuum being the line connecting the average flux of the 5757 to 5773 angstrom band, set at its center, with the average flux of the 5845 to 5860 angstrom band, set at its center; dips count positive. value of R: -0.71 angstrom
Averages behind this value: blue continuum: 6.29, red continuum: 6.07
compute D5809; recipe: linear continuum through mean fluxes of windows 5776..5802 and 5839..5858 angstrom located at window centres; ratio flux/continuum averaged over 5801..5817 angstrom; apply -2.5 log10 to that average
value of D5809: -0.01 mag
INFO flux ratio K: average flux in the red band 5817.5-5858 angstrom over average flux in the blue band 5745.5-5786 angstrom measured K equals 1.0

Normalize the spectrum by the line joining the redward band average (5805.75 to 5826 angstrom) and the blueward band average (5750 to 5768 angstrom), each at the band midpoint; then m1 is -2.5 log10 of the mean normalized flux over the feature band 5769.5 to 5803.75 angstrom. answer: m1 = 0.01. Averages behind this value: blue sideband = 6.24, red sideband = 6.34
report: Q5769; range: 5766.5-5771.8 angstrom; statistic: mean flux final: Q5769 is 6.43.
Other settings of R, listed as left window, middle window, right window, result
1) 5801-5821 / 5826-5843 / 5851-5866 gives -0.46 angstrom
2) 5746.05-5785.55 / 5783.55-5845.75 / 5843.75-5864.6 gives -1.67 angstrom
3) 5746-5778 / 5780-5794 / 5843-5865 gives 0.02 angstrom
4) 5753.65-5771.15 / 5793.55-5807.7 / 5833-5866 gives -0.05 angstrom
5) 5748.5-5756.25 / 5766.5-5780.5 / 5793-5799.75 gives -0.14 angstrom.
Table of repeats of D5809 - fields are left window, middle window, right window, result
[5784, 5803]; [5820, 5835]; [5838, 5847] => -0.02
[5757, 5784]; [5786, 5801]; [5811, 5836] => 0.00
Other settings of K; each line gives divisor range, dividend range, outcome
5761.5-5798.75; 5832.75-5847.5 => 1.01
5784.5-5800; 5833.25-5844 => 1.01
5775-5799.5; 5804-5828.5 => 1.02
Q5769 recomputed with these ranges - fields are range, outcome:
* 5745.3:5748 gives 6.32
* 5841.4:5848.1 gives 6.22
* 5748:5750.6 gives 6.18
